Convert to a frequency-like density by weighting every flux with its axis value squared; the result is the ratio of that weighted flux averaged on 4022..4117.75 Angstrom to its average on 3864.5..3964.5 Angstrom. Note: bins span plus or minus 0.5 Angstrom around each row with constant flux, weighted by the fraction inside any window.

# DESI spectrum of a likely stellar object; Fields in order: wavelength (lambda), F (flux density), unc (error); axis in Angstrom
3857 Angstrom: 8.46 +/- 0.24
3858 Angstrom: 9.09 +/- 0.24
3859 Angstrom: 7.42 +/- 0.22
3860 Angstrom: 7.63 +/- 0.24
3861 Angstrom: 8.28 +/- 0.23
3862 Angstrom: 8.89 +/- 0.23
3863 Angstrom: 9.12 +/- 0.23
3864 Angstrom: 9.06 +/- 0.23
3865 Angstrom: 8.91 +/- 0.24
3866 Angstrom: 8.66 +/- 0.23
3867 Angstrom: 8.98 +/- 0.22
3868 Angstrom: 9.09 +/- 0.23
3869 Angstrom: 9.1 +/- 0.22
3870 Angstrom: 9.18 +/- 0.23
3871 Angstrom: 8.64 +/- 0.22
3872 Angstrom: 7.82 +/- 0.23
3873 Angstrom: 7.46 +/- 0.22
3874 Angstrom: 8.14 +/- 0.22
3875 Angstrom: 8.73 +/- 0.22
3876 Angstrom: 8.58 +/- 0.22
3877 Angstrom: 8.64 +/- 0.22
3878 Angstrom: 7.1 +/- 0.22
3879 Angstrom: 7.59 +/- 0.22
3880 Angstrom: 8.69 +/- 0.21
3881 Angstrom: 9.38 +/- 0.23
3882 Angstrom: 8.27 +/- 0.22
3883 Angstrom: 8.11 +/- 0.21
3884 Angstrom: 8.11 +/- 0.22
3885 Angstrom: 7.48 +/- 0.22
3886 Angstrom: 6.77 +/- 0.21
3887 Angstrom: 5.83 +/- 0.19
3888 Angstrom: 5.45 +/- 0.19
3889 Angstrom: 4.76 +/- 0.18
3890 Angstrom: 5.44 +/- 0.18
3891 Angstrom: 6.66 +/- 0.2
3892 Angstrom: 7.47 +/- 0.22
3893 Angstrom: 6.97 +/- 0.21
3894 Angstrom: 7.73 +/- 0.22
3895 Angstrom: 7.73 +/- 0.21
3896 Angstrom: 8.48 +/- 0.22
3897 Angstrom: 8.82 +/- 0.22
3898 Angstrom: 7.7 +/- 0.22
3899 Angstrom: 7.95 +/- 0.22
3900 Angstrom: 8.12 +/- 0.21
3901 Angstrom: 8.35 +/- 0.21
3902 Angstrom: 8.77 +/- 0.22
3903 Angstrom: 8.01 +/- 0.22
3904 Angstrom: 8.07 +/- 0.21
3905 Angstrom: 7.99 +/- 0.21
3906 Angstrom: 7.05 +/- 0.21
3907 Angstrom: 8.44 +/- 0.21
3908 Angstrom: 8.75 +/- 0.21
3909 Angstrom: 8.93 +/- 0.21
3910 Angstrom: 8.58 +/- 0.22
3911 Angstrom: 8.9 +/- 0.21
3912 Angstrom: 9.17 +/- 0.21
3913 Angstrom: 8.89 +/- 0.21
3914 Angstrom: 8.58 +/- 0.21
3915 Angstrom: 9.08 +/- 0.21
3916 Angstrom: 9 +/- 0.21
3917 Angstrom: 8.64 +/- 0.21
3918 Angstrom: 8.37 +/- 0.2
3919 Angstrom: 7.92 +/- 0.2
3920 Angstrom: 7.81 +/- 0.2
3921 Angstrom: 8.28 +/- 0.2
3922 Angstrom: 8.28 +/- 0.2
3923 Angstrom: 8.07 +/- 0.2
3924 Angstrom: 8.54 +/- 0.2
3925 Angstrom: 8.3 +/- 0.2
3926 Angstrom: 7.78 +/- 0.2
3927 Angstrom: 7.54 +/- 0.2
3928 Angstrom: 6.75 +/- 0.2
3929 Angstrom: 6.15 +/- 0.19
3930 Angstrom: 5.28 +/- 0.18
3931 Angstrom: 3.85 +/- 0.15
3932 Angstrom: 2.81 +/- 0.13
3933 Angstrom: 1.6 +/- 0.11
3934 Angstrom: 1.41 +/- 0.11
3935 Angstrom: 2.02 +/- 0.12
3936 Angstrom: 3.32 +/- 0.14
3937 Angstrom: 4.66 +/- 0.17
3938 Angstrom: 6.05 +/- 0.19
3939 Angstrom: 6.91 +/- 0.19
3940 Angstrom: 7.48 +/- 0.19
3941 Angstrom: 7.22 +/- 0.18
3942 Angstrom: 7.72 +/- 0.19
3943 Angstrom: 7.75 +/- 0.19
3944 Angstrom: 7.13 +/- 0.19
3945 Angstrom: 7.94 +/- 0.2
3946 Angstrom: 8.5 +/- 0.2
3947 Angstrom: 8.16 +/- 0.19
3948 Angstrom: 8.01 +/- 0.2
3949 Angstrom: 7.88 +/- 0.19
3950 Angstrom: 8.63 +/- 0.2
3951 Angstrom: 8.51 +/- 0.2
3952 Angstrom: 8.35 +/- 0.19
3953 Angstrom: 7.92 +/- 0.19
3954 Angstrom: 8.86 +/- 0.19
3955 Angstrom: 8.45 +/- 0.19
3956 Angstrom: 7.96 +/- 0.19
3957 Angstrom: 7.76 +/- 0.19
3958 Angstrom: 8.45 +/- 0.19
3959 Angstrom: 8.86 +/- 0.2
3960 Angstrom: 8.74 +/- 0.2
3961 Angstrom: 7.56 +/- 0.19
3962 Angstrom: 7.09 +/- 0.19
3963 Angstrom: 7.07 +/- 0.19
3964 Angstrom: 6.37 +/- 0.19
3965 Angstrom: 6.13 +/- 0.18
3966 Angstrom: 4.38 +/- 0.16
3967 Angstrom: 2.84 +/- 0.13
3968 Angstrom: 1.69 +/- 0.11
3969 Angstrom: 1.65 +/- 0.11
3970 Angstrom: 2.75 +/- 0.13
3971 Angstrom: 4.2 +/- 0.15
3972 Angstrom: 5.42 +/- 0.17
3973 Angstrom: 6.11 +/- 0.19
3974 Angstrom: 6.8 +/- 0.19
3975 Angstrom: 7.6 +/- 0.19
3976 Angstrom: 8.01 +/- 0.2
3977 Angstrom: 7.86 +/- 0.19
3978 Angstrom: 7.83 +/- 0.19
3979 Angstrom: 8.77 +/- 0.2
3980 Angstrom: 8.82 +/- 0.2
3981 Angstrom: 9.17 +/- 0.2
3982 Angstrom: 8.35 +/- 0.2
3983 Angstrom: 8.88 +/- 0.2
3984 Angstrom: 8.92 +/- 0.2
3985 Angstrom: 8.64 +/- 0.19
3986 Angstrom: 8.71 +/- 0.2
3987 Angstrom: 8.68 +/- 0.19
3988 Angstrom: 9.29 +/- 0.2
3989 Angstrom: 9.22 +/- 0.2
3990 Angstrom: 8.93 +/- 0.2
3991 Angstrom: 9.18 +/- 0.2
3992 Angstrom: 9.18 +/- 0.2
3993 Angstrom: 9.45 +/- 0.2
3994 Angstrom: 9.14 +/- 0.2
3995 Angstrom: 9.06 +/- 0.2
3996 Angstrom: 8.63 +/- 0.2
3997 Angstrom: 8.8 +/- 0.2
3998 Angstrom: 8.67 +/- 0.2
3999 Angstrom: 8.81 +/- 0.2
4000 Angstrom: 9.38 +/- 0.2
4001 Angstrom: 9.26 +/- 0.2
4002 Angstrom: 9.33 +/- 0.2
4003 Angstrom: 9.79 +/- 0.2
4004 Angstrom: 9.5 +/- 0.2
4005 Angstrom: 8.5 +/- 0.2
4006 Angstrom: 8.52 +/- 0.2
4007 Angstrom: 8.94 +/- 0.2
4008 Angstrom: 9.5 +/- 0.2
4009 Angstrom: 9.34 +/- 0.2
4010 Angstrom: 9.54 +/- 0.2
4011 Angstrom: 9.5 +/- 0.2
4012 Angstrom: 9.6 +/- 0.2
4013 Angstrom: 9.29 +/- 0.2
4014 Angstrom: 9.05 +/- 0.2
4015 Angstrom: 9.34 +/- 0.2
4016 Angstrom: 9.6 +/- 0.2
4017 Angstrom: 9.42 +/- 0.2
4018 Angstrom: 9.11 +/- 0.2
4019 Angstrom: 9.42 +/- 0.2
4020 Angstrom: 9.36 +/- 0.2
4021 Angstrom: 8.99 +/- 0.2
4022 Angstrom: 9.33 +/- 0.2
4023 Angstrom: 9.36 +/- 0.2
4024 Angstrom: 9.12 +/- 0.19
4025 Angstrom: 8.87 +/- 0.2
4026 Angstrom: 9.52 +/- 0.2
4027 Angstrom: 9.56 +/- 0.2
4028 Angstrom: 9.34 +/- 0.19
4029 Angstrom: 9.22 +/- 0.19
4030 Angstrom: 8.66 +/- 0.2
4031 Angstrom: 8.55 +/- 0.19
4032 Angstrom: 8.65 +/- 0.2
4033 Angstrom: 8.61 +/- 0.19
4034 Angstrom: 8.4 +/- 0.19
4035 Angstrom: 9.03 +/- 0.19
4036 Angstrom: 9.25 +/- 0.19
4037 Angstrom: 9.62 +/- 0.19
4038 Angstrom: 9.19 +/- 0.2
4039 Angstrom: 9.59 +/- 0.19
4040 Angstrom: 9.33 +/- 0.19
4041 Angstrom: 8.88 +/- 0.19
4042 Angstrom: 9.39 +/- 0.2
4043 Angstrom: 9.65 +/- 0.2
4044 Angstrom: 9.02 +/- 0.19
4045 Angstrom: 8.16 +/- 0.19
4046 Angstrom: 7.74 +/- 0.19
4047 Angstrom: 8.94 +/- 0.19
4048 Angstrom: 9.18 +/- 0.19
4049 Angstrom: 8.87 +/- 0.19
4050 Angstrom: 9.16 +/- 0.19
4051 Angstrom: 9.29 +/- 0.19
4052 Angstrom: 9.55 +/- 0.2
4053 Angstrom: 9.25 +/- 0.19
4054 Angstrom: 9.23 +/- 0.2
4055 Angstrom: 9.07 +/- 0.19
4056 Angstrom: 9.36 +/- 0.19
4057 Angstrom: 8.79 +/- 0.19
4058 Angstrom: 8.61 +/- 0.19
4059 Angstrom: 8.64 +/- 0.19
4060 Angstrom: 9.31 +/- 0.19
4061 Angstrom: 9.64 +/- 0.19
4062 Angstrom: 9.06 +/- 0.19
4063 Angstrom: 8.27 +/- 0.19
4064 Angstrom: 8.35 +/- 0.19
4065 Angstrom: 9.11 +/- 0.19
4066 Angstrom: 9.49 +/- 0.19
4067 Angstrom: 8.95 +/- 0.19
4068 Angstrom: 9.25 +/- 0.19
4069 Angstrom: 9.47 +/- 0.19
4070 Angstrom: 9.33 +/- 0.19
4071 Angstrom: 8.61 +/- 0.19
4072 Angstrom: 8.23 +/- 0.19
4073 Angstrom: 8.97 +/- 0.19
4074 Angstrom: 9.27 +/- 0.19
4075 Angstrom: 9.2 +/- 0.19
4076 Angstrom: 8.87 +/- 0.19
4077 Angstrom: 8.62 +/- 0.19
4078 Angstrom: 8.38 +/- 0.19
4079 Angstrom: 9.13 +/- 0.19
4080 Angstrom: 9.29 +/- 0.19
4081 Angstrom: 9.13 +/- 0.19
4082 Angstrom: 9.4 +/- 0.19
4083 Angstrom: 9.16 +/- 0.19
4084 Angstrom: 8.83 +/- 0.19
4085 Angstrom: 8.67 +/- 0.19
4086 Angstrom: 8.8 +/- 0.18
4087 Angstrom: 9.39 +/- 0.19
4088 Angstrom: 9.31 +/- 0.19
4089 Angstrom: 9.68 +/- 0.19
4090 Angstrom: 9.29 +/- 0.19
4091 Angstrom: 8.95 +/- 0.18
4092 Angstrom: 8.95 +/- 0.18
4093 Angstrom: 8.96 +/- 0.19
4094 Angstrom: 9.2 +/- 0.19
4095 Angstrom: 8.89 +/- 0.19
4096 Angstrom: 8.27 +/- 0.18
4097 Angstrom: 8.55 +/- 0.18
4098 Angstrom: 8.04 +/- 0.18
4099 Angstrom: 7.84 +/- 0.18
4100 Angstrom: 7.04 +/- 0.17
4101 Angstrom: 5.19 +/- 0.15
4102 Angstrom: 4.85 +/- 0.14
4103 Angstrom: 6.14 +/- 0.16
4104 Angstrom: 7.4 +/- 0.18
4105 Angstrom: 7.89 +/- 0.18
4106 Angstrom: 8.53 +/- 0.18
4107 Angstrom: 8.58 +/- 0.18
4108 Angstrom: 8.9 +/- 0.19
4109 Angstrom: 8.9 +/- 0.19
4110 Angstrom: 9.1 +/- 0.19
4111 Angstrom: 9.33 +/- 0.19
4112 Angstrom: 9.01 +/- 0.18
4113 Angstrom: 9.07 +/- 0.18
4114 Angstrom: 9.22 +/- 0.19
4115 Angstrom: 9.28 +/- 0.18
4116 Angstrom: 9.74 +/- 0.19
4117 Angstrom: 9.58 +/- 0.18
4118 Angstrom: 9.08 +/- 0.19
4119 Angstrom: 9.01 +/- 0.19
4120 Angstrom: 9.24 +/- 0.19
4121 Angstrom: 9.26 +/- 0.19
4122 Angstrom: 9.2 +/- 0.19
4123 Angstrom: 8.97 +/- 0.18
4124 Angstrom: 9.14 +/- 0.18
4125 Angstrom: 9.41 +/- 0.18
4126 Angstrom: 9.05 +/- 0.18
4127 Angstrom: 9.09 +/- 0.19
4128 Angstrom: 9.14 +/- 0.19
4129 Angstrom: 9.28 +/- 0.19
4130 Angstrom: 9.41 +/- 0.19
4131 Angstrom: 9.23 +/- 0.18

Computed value 1.3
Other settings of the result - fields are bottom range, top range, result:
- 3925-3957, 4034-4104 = 1.42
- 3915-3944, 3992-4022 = 1.48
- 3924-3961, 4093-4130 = 1.37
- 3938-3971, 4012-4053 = 1.36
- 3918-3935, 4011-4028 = 1.57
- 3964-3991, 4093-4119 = 1.28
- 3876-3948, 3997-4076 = 1.33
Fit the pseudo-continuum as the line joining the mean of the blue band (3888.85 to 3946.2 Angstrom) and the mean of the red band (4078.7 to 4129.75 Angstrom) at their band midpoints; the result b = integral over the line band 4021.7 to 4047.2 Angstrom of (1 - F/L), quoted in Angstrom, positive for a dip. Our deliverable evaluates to -2.7 Angstrom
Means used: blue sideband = 7.22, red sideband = 8.73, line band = 9.04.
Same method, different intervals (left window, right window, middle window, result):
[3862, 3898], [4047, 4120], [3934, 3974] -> 8.4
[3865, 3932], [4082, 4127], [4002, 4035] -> -3.3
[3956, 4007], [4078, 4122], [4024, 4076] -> -4.8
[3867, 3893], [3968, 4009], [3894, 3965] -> 3.8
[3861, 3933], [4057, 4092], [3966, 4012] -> 2.5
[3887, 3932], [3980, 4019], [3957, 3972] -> 5.1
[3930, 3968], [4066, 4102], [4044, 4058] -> -1.3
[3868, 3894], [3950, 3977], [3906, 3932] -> -2.6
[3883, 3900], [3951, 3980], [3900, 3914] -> -2.8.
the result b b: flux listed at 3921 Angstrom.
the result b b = 8.28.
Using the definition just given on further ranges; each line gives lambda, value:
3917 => 8.64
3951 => 8.51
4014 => 9.05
